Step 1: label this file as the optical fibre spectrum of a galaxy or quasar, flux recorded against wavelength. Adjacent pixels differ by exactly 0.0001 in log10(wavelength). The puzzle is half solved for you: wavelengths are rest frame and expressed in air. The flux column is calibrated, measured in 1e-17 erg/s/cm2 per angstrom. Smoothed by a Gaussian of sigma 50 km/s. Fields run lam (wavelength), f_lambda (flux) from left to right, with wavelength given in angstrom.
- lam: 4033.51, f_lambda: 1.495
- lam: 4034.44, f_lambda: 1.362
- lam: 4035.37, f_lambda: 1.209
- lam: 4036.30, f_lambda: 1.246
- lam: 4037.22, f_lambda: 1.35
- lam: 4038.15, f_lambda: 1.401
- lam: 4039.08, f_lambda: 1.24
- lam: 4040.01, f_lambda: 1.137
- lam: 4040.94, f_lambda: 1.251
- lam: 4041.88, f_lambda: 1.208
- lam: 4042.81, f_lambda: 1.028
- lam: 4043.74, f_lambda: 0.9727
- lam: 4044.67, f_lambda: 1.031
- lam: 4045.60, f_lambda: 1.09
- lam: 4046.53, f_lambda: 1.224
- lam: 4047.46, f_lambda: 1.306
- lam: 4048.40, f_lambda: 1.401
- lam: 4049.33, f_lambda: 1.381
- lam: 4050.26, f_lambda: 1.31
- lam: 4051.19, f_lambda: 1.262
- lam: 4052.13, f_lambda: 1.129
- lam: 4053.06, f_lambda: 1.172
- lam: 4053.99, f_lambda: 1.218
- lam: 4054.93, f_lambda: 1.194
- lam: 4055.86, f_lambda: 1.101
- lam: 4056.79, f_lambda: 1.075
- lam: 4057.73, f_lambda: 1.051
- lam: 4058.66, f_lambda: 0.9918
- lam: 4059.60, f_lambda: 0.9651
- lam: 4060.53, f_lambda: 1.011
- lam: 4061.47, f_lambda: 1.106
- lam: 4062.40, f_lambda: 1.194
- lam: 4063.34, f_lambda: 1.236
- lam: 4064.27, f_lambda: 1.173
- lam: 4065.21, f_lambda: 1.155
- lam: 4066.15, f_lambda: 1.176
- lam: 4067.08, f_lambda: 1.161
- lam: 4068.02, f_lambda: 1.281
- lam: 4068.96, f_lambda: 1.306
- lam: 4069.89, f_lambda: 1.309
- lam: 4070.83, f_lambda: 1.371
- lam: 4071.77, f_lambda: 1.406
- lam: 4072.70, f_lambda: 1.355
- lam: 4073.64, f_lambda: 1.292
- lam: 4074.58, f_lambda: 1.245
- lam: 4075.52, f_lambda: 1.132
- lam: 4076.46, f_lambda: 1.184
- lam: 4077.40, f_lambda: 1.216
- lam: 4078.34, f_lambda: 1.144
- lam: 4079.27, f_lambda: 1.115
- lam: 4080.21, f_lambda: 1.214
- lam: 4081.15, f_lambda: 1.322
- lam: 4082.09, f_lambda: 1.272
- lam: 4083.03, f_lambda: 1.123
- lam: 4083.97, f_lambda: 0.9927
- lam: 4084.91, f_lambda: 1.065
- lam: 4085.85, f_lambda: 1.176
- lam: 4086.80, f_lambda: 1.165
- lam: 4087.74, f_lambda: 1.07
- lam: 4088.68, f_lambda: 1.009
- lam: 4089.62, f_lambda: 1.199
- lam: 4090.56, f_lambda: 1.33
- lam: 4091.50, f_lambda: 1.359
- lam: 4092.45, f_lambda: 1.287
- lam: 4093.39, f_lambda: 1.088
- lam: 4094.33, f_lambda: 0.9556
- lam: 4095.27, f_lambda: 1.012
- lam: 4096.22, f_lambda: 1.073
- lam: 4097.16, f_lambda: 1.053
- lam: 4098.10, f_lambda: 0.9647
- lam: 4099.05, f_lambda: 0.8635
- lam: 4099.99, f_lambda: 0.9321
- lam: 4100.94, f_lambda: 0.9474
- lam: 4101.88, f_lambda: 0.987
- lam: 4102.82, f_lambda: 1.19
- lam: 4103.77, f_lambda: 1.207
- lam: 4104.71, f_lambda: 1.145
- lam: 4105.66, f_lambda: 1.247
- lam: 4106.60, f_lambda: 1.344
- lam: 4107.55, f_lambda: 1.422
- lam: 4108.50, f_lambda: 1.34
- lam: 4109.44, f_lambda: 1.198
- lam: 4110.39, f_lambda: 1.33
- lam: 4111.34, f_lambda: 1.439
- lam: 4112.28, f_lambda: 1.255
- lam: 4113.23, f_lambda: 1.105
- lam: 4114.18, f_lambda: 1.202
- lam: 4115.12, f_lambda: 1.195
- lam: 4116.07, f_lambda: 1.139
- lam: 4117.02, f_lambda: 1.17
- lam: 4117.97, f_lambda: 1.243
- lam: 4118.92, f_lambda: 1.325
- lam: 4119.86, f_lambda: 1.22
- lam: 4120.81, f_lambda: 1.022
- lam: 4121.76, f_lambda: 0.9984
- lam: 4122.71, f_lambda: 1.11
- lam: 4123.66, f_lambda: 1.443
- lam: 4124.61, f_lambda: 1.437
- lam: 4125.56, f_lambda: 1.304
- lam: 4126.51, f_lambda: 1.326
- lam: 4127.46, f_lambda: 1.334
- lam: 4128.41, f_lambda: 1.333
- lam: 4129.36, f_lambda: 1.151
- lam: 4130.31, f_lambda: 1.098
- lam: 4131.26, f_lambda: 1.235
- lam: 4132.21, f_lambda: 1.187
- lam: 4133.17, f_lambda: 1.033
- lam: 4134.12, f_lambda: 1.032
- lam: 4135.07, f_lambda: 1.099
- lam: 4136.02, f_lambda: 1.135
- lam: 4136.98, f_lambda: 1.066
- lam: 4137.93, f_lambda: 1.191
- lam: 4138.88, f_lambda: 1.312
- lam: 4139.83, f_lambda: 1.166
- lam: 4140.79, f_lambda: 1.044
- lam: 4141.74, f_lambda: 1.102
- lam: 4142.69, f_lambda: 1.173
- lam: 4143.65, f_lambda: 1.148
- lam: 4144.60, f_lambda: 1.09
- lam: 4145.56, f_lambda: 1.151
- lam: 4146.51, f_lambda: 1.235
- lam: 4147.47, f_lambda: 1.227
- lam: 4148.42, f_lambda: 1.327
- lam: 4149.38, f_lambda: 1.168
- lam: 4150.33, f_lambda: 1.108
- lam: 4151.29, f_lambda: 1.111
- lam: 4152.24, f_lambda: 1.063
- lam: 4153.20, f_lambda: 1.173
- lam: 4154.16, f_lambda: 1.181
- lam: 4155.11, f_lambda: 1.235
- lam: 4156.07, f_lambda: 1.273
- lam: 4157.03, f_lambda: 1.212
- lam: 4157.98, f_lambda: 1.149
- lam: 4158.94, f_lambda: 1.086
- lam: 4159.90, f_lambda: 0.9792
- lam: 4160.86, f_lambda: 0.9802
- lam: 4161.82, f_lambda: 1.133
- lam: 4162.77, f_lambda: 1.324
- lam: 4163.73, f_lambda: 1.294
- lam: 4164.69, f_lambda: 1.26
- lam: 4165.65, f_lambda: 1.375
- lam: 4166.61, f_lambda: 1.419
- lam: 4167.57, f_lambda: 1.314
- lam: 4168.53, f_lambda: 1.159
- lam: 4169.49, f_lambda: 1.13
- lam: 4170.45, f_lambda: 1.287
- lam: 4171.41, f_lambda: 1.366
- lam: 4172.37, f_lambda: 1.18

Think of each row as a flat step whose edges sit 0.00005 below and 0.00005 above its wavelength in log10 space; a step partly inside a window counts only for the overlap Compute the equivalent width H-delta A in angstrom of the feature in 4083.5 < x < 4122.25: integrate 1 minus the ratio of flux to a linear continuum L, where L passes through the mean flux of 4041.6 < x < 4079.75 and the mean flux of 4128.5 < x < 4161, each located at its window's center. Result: 0.5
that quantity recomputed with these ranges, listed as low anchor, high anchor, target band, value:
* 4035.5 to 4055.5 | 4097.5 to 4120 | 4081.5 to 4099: 1.1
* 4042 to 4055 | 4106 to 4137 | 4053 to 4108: 2.2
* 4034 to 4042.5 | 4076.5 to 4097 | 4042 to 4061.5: 1.4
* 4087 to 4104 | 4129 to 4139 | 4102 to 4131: -3.3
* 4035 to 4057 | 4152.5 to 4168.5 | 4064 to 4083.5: -0.5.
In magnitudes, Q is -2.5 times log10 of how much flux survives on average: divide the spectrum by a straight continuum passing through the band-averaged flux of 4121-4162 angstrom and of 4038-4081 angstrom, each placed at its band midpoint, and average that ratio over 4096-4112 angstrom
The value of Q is 0.02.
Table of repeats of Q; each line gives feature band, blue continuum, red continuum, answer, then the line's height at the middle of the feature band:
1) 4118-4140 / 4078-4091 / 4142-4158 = -0.03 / 1.17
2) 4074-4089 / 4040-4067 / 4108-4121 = 0.03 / 1.19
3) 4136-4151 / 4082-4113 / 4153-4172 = 0.03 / 1.2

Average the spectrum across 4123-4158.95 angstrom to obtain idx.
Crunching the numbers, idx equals 1.19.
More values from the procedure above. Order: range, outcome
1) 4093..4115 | 1.14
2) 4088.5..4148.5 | 1.18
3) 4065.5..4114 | 1.18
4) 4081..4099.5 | 1.12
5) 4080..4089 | 1.14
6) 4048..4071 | 1.19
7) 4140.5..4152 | 1.16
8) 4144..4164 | 1.17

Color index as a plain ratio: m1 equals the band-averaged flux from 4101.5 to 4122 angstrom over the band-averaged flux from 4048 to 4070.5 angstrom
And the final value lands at 1.0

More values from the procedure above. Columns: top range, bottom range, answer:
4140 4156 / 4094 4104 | 1.15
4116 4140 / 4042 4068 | 1.04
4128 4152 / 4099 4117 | 0.97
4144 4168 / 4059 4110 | 1.02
